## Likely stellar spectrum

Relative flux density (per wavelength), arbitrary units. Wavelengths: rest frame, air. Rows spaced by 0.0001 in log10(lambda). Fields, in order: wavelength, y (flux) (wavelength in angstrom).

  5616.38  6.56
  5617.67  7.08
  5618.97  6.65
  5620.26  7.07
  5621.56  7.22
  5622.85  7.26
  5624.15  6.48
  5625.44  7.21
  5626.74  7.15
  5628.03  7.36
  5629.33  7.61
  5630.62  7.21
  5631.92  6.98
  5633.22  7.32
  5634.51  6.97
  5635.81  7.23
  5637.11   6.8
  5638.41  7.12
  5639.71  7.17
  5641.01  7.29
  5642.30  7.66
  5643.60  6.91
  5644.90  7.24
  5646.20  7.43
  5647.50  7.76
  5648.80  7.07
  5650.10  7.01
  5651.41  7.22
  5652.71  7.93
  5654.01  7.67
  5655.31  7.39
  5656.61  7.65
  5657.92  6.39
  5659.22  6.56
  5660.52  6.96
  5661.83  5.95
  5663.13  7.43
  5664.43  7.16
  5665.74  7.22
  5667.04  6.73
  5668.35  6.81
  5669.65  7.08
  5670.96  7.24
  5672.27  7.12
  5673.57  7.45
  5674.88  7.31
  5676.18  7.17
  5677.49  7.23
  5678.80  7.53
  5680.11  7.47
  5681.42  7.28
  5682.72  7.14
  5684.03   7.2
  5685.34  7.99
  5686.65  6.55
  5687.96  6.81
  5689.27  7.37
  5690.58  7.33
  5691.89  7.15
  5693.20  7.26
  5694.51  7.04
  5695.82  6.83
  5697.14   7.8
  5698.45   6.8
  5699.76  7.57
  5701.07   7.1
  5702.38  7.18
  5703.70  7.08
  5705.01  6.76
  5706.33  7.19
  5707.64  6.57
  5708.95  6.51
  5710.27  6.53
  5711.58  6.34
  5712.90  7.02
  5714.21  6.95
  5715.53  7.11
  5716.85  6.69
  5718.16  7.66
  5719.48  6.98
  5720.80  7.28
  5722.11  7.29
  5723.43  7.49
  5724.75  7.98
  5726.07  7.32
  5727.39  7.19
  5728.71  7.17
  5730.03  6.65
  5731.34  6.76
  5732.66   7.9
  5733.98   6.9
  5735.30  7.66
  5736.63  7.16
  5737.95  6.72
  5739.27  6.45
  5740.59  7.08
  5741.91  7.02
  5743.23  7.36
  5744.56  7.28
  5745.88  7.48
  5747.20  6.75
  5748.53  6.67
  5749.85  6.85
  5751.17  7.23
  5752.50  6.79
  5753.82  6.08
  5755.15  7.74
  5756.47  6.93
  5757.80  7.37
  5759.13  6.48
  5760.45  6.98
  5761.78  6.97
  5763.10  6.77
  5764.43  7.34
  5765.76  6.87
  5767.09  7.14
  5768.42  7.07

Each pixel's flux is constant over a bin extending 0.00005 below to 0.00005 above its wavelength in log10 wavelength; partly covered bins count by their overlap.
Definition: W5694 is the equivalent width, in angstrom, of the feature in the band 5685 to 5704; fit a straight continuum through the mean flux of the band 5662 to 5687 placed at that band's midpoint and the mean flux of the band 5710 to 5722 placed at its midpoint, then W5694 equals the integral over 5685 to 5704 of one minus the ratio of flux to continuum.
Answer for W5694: -0.2 angstrom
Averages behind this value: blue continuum 7.2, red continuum 6.98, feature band 7.18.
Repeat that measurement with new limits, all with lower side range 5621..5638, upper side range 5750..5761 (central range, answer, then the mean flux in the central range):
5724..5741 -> -0.4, 7.15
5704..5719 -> 0.3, 6.86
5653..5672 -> 0.1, 7.04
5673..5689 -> -0.5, 7.26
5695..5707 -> -0.2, 7.14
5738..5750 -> 0.0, 6.99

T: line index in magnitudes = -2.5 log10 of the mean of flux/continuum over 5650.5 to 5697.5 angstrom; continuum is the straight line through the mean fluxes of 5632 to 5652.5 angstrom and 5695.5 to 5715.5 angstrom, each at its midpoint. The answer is -0.01 mag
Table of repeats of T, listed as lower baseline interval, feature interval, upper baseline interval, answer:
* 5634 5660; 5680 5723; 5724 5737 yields 0.03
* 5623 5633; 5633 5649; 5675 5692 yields -0.01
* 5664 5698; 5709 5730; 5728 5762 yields 0.00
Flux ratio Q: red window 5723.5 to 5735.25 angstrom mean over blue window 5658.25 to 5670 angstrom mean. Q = 1.1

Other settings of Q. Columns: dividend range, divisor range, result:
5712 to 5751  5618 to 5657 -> 0.99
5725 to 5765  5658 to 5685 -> 0.99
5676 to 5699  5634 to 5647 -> 1.00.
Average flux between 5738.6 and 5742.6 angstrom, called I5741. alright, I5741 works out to 6.87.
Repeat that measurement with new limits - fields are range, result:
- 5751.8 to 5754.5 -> 6.44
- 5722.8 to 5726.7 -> 7.59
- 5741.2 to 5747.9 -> 7.17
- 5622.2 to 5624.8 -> 6.88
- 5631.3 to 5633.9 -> 7.16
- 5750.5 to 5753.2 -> 7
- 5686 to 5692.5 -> 7.04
